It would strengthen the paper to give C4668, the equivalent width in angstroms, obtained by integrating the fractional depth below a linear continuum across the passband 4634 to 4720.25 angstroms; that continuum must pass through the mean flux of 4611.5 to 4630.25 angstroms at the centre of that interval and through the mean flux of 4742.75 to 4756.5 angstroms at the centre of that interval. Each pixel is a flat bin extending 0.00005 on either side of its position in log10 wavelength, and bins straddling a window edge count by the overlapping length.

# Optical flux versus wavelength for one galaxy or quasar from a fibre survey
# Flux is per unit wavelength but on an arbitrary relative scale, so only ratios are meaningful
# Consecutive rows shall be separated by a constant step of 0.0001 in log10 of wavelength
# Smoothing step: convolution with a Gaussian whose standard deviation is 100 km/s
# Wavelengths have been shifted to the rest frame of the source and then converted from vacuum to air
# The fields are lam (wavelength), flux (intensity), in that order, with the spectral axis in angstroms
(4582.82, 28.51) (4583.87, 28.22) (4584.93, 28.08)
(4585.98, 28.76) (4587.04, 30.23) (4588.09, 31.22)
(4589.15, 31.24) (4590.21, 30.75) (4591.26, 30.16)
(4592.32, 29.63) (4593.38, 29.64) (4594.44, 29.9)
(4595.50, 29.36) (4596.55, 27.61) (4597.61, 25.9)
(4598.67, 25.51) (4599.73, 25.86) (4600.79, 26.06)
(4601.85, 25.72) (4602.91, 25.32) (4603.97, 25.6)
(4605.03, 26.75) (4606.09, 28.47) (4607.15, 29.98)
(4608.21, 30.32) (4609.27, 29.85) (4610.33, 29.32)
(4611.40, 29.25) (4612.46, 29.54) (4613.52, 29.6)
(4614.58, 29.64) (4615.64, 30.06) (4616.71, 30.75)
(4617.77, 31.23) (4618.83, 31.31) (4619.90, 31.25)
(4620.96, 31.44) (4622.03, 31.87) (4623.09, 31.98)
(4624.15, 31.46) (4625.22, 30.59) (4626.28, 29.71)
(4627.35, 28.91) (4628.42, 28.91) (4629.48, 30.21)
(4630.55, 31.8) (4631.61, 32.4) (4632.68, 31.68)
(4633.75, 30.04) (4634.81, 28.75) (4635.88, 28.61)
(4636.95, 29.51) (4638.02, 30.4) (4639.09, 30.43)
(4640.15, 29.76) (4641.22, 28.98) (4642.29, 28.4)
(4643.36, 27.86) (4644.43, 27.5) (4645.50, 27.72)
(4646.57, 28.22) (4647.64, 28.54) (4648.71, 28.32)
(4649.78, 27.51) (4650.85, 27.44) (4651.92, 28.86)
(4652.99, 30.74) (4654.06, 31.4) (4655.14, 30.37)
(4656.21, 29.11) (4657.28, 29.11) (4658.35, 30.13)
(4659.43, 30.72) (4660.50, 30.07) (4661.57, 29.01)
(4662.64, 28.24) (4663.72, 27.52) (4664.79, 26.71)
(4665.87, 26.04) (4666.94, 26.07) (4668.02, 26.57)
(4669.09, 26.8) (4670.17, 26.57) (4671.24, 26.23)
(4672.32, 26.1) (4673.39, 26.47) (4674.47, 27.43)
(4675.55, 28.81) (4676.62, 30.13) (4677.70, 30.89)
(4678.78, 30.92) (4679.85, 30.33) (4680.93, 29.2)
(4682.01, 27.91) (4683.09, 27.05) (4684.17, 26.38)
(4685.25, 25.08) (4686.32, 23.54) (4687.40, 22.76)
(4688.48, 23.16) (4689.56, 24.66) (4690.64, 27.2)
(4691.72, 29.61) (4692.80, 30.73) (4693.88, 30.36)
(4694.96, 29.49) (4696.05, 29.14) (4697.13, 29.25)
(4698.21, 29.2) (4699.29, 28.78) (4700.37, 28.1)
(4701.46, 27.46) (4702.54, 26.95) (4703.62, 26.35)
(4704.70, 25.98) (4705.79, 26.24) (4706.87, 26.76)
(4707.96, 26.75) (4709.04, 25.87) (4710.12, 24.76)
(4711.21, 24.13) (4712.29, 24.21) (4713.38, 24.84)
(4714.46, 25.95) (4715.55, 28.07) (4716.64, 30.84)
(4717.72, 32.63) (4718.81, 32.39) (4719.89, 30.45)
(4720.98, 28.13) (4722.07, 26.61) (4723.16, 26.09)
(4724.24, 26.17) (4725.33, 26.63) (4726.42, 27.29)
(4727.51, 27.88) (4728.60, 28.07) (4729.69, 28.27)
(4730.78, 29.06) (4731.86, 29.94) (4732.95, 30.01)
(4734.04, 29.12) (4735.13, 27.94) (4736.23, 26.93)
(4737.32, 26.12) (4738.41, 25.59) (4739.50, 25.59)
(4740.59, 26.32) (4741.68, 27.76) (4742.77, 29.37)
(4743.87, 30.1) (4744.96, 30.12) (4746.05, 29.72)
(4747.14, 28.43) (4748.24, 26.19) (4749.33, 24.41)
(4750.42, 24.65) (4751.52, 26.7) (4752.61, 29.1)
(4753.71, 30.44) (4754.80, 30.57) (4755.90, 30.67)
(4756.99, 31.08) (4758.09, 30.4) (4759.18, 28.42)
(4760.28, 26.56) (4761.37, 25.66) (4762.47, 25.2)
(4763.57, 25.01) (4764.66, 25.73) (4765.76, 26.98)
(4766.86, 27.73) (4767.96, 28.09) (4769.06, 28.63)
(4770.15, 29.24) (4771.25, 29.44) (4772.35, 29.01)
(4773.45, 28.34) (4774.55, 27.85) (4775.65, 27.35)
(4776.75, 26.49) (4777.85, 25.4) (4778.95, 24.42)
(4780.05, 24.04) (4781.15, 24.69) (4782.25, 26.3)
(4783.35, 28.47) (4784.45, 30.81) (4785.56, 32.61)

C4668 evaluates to 4.64 angstroms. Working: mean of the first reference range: 30.5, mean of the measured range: 28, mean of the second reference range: 28.5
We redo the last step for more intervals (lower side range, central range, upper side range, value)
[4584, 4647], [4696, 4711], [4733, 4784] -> 0.6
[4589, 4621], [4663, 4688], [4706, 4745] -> 0.9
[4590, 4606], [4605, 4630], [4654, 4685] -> -2.2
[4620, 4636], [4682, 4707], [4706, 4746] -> 1.3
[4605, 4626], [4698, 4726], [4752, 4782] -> 1.3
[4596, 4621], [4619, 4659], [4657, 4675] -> -2.4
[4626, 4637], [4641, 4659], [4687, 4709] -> 0.3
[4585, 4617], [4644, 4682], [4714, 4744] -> 0.0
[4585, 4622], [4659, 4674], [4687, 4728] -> 0.4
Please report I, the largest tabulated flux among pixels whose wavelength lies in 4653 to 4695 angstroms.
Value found 31.4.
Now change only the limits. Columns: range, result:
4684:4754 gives 32.63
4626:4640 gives 32.4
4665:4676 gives 28.81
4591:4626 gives 31.98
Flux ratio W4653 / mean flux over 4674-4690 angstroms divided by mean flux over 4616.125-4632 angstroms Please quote 0.9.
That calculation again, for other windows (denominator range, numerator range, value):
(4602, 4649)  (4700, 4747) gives 0.93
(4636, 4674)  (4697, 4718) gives 0.95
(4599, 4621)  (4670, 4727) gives 0.95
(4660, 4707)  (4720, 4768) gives 1.01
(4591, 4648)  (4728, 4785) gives 0.95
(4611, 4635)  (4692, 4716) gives 0.89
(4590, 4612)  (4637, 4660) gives 1.04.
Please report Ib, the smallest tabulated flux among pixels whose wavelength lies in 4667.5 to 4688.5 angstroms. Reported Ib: 22.76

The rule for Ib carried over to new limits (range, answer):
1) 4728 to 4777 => 24.41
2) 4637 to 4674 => 26.04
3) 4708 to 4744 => 24.13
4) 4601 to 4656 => 25.32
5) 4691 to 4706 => 25.98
